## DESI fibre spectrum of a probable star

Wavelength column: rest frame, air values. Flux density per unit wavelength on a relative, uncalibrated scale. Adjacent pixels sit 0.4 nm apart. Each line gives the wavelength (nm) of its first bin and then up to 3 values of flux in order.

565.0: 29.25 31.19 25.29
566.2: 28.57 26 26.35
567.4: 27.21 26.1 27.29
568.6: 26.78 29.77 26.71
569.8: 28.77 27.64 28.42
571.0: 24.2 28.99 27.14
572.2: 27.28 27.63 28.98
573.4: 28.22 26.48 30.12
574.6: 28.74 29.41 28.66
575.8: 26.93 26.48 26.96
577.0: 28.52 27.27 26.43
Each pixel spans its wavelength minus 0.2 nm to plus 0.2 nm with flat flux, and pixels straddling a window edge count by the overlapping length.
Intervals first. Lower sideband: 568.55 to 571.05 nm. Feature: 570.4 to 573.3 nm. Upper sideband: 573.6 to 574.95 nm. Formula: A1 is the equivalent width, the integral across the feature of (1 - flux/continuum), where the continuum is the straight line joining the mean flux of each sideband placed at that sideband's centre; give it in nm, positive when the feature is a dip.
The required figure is 0.06 nm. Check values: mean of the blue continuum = 27.7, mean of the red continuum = 28.6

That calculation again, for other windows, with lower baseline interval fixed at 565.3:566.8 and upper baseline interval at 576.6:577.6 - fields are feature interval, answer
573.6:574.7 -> -0.03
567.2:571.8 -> 0.03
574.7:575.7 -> -0.04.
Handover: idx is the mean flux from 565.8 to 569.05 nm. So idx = 27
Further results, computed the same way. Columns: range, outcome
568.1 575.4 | 27.9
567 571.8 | 27.4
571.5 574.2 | 27.9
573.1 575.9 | 28.4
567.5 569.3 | 27.4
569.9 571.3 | 27.1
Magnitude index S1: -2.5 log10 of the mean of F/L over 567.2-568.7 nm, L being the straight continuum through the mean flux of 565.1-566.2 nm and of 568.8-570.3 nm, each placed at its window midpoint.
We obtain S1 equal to 0.06 mag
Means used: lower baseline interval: 28.4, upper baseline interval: 28.3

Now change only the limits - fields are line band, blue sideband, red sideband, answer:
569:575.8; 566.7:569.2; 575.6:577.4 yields -0.03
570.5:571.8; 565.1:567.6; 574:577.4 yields 0.03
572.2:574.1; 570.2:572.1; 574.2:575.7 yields 0.01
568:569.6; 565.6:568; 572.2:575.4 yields -0.02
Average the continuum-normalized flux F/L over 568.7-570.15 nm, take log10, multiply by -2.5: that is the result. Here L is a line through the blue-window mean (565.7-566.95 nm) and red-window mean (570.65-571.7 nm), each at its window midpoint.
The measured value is -0.05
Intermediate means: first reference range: 26.7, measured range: 28.2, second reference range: 26.9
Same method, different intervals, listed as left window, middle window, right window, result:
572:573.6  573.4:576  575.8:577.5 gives -0.03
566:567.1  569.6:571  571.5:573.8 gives -0.01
